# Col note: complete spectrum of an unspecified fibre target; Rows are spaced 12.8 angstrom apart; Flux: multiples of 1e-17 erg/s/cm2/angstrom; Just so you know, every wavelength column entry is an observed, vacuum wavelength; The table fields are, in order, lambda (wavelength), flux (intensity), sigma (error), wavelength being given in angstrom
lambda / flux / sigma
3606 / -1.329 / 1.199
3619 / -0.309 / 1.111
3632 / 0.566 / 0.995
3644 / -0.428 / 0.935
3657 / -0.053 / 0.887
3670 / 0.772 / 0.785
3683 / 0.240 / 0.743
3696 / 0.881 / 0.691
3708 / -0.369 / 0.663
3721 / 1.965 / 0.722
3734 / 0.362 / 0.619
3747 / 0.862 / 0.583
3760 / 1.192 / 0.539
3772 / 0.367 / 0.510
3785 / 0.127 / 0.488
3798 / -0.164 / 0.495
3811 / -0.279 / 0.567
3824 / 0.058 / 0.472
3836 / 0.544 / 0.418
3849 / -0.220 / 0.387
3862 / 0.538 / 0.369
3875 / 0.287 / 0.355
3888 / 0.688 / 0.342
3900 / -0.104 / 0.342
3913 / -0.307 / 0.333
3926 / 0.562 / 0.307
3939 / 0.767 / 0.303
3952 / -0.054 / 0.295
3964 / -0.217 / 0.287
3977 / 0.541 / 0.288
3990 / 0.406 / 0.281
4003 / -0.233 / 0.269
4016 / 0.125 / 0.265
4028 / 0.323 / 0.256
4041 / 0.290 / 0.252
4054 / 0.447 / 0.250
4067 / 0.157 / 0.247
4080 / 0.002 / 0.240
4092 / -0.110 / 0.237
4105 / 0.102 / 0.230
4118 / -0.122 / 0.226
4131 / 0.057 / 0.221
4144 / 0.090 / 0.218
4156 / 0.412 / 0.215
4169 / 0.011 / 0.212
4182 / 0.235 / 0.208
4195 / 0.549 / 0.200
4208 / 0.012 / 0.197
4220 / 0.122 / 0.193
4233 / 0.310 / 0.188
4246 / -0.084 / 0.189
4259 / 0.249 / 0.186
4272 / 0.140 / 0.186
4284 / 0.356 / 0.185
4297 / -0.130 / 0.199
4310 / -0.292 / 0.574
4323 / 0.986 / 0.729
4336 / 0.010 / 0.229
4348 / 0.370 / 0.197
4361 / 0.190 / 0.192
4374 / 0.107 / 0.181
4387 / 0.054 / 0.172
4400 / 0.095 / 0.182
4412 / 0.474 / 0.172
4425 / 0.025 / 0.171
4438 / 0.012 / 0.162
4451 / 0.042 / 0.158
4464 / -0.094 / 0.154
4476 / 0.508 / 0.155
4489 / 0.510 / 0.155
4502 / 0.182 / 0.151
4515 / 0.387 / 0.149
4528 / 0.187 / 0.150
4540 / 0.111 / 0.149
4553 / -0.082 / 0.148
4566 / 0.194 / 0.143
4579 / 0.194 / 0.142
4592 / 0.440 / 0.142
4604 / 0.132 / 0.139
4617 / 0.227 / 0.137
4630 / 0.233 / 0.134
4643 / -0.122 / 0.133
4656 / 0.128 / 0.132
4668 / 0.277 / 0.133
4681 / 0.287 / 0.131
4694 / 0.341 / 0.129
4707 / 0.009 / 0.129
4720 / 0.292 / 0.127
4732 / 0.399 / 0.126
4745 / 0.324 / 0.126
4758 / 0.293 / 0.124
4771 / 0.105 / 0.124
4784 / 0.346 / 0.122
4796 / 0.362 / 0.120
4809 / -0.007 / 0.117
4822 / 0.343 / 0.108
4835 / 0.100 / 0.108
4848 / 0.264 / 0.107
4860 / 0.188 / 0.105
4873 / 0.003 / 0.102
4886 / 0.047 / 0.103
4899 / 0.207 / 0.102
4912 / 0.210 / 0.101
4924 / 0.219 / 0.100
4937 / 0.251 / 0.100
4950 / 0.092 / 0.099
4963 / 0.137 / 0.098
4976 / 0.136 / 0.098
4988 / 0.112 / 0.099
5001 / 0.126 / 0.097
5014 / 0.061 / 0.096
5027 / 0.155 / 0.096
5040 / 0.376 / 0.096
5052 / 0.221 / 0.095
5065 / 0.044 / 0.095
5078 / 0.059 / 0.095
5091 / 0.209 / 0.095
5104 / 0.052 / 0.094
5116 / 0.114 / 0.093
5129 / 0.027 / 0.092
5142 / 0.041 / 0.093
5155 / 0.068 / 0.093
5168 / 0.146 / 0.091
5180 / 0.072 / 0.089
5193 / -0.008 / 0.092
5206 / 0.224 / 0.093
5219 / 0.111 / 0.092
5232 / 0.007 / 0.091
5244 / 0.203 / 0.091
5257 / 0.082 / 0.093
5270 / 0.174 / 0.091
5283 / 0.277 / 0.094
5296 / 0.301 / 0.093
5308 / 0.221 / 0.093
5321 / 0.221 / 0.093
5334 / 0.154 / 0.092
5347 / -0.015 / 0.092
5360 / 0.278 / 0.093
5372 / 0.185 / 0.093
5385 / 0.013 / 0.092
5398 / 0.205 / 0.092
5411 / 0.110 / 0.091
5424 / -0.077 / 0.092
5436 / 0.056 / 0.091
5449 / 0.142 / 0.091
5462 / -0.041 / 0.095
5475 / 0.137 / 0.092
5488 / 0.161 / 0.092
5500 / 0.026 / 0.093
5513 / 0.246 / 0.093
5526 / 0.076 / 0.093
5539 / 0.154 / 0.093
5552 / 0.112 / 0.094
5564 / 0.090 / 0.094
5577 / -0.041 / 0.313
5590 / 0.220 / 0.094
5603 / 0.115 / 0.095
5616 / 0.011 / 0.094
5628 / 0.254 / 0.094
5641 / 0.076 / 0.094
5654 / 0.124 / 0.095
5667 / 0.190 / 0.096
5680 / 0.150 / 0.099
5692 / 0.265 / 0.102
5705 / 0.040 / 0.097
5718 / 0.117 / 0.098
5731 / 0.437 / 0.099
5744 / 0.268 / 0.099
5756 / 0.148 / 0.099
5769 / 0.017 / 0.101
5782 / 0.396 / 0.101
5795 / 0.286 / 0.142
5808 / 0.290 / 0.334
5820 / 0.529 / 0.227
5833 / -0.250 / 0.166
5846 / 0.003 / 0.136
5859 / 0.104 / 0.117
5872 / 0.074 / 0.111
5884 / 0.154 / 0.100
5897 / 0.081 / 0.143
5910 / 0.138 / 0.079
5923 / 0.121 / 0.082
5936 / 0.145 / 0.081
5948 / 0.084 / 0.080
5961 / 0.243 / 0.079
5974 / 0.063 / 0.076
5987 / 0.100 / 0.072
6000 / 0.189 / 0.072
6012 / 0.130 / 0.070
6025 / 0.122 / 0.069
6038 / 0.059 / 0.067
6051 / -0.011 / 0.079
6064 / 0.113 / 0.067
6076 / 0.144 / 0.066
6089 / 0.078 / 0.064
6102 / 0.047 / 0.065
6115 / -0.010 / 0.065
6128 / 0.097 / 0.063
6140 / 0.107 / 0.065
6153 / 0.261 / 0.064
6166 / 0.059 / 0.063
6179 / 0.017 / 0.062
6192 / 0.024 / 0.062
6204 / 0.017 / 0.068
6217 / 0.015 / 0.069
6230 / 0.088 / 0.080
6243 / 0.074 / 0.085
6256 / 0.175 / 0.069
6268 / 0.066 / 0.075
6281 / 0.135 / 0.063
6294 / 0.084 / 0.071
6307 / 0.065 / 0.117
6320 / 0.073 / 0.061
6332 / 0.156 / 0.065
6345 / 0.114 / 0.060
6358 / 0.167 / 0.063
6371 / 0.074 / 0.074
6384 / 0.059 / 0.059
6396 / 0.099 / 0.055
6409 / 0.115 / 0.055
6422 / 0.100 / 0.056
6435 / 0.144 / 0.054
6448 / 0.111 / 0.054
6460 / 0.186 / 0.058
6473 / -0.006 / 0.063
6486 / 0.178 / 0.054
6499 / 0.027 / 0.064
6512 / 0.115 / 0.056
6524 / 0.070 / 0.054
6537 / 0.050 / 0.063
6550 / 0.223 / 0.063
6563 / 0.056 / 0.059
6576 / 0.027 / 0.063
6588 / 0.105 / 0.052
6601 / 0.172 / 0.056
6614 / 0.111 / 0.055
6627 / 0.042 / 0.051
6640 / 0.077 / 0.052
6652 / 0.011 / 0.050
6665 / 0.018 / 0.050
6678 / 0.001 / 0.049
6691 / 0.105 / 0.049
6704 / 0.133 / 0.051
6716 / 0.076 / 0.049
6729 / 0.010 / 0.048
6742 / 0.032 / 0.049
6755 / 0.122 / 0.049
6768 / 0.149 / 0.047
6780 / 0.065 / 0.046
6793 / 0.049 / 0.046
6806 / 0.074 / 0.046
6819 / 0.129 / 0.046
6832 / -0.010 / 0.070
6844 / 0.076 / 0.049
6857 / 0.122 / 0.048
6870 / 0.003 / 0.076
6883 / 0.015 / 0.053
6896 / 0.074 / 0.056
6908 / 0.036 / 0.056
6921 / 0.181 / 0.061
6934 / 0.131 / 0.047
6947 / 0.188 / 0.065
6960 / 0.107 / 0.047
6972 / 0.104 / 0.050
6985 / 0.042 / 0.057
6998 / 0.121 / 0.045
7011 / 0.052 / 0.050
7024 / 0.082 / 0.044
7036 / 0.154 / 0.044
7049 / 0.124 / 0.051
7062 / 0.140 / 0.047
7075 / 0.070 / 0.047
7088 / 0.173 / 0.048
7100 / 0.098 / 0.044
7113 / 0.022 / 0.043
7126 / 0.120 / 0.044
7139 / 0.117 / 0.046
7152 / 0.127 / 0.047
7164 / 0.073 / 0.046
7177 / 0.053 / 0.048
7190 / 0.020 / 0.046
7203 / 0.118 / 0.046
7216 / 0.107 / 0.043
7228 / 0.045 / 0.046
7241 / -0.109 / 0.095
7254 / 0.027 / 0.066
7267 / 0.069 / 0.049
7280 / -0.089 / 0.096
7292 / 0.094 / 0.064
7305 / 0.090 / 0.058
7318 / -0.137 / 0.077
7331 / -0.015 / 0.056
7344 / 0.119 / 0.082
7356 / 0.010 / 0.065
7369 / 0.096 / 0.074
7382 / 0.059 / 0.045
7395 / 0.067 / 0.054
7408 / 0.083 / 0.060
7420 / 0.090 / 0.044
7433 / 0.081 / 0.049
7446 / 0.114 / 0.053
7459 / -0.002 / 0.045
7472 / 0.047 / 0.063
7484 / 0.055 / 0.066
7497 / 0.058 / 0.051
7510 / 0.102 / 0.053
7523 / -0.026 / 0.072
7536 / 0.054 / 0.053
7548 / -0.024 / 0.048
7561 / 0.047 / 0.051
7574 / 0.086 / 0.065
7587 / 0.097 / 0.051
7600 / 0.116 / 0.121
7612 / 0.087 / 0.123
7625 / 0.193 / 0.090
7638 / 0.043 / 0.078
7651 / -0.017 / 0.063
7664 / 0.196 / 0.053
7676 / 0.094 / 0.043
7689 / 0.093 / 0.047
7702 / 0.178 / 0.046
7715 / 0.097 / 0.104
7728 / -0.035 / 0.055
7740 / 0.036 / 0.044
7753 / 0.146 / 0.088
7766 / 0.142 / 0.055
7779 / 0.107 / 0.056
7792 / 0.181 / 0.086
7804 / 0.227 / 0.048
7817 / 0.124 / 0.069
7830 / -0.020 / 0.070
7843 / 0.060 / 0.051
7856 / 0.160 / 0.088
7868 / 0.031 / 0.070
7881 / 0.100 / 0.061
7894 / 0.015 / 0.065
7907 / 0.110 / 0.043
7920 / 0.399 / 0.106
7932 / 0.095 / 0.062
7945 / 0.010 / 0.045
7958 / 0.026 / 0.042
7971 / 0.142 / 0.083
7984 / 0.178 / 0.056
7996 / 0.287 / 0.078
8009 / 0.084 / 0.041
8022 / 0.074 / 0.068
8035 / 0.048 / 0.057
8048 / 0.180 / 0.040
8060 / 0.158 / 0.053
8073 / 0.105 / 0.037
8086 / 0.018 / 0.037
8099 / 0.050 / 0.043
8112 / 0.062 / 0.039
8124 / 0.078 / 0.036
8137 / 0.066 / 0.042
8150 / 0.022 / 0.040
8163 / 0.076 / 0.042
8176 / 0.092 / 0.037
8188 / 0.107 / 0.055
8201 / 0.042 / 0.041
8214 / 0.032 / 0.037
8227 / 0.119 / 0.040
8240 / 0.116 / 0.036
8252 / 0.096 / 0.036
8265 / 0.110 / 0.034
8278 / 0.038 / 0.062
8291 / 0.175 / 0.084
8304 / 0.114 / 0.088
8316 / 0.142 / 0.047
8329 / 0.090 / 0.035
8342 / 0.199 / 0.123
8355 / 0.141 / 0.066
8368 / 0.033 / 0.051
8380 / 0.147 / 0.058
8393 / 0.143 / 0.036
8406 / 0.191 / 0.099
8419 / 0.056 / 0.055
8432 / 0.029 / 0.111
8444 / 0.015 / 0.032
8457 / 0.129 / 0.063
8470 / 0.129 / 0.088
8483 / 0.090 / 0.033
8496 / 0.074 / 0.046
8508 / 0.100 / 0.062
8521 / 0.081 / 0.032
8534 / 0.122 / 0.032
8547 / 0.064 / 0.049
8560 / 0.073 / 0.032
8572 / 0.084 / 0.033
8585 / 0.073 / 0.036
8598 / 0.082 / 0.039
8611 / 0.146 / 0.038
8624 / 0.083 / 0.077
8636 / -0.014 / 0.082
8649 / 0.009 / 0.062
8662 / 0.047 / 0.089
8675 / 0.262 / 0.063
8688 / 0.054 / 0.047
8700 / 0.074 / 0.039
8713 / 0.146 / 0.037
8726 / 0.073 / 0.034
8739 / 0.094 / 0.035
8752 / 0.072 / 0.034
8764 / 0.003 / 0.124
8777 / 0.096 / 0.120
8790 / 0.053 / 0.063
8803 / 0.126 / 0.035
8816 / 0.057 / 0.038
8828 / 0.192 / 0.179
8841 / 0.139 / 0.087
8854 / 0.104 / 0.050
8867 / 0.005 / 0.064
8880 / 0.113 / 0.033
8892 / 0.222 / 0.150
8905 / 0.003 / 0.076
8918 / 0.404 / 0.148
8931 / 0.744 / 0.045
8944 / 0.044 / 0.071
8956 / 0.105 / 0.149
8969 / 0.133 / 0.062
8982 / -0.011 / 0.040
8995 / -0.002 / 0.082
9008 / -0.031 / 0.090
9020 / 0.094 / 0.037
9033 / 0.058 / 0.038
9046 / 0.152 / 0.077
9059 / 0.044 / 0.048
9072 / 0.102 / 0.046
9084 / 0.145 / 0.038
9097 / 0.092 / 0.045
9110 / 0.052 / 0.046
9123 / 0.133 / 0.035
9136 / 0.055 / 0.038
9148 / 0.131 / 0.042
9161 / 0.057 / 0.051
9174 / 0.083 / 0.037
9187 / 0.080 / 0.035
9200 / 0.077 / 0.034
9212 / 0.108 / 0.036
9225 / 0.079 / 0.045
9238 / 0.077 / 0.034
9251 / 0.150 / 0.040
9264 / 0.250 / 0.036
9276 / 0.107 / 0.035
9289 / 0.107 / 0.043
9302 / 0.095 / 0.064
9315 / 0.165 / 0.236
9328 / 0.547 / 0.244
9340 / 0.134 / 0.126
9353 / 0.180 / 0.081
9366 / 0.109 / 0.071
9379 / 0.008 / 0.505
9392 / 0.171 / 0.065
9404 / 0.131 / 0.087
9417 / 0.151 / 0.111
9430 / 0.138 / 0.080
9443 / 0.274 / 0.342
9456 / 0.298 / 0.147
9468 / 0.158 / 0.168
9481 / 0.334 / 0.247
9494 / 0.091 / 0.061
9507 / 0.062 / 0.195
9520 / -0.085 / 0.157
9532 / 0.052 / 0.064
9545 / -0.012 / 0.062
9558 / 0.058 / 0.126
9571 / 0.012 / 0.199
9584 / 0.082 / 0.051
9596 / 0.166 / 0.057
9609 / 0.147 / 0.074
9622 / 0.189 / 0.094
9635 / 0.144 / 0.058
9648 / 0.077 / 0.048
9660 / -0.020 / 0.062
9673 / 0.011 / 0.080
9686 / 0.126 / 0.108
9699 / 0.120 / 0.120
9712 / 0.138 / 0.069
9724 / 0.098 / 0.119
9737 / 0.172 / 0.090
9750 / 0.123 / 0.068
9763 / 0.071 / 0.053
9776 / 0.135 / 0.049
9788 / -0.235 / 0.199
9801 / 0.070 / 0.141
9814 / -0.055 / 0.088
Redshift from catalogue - 1.39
